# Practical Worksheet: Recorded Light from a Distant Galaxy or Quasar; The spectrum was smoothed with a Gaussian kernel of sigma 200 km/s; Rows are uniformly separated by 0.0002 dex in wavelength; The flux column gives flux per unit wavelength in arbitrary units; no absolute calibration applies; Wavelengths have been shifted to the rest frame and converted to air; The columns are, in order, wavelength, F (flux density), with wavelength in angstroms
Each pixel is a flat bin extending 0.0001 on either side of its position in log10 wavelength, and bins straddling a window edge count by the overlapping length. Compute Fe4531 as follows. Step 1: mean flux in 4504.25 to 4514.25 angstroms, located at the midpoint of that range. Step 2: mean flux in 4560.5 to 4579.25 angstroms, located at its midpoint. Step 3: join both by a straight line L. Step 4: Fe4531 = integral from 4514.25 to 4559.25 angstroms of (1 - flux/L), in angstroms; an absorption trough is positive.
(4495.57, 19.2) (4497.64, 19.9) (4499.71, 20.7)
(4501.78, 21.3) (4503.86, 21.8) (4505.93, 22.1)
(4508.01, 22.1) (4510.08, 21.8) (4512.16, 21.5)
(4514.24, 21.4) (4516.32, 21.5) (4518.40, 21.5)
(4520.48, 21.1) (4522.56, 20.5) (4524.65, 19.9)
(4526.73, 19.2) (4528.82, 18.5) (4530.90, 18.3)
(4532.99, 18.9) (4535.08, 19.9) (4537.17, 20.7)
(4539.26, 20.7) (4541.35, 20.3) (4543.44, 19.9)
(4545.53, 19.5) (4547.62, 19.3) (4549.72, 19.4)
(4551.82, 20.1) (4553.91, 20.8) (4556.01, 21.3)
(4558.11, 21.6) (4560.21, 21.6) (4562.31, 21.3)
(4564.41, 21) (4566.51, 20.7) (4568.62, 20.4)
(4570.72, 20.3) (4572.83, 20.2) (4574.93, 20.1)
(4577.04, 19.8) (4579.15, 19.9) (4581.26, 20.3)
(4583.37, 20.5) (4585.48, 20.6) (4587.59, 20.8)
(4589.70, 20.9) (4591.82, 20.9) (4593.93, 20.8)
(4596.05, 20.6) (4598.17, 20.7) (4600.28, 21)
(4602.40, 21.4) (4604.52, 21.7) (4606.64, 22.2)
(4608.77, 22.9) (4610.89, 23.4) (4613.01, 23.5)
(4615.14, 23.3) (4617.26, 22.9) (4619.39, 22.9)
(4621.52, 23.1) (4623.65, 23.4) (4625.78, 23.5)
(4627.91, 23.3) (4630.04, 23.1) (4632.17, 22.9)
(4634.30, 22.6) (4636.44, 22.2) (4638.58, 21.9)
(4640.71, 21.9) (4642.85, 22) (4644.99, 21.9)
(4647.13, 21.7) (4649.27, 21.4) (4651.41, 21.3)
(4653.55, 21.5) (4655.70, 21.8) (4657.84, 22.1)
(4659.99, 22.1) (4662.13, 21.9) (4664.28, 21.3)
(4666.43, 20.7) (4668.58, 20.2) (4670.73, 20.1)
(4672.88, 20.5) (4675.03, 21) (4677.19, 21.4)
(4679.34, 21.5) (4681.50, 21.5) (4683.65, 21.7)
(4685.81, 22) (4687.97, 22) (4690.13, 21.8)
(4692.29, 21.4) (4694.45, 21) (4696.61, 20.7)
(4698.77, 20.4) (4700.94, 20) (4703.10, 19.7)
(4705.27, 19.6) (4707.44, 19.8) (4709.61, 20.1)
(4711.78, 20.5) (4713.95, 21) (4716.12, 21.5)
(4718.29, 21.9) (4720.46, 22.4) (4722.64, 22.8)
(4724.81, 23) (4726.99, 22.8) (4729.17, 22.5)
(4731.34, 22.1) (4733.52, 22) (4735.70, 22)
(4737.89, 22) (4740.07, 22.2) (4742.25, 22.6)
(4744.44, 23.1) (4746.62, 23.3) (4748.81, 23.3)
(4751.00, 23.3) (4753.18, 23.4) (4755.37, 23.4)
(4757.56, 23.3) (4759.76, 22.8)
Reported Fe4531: 2.21 angstroms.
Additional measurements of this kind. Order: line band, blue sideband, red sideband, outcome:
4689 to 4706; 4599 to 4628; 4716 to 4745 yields 1.4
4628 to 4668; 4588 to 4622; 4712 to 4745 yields 0.2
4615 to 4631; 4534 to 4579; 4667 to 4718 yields -2.0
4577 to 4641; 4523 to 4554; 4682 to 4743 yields -4.8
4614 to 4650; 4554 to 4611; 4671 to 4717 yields -2.9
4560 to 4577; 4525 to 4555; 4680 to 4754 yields -0.5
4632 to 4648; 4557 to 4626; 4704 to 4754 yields -0.3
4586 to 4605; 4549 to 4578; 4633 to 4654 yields 0.2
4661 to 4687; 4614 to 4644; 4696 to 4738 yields 1.0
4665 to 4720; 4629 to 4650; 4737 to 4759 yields 4.1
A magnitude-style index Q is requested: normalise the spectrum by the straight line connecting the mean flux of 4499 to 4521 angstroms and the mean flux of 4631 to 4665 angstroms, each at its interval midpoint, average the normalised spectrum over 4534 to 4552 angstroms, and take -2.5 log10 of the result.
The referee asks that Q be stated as 0.09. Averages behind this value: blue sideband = 21.5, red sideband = 21.9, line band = 20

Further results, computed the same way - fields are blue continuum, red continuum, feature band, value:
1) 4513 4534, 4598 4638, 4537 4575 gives 0.03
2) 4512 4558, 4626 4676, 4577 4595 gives 0.02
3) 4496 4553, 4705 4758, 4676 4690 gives 0.00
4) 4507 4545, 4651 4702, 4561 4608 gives 0.00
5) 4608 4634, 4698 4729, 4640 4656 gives 0.05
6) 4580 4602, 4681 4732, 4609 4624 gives -0.11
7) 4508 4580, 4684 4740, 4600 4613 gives -0.08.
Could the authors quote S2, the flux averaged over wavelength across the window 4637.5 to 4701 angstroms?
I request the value 21.4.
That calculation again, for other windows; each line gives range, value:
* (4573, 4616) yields 21.2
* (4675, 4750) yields 21.6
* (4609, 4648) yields 22.8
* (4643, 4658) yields 21.7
